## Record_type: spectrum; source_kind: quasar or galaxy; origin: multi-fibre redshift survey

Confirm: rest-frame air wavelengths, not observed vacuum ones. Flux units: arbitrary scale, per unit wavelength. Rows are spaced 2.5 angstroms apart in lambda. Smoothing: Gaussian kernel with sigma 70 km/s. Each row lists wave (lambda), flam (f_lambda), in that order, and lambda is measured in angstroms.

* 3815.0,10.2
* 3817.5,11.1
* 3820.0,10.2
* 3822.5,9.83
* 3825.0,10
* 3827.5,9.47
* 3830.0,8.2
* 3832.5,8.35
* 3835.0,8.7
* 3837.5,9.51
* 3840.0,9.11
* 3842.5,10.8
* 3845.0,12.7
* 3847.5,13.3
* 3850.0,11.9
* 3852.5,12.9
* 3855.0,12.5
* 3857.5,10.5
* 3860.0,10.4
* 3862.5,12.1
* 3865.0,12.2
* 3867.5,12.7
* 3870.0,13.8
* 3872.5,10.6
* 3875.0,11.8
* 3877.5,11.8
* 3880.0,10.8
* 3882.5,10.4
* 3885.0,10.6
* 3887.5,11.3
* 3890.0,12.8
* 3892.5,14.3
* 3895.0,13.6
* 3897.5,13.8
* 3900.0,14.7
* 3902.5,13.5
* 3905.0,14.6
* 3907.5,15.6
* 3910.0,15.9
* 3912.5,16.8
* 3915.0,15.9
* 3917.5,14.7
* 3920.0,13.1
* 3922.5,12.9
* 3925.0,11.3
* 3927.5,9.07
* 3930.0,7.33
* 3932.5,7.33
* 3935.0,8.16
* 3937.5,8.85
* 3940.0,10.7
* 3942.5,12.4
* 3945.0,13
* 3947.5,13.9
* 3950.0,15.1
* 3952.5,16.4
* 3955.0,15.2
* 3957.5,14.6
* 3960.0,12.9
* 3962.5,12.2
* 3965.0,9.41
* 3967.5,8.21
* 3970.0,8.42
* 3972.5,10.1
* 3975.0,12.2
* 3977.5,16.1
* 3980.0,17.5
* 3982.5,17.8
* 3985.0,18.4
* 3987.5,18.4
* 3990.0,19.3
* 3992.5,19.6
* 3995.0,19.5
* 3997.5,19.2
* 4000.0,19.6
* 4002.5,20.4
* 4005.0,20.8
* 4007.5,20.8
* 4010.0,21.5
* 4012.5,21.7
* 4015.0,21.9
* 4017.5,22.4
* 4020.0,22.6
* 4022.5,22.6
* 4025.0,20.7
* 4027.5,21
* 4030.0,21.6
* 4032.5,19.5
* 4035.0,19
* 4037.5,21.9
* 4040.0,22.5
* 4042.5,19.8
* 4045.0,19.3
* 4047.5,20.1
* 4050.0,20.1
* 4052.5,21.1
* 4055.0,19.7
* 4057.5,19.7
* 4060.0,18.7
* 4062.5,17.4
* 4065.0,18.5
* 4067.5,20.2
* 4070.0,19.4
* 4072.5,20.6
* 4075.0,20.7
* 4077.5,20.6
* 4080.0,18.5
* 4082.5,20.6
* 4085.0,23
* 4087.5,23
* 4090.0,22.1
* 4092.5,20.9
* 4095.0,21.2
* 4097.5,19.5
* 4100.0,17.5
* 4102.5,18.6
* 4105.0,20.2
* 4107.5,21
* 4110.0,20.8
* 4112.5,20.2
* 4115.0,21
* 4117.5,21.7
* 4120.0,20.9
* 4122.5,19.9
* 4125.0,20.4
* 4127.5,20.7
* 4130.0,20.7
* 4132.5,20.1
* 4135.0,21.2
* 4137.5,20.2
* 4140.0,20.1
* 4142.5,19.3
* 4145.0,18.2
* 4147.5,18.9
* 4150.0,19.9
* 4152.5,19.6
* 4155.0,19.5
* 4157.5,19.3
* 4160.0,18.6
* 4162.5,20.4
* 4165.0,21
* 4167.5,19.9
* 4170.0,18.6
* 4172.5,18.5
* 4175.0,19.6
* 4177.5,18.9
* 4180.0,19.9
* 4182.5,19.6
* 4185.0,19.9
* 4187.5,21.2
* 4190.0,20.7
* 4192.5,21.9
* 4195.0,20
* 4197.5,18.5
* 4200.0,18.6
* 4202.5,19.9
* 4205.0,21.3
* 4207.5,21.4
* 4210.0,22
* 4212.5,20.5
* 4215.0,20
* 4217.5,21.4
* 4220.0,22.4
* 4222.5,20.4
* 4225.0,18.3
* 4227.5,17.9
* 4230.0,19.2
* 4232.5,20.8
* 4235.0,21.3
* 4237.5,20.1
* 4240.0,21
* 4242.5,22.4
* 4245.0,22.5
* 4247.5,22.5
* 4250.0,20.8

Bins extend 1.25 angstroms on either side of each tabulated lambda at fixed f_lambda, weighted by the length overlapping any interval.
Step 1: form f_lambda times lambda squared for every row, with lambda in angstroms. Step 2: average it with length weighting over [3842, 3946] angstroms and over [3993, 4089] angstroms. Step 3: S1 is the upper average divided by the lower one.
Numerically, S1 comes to 1.81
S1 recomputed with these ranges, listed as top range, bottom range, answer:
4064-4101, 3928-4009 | 1.49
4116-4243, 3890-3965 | 1.76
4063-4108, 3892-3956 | 1.69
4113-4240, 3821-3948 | 1.97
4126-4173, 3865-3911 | 1.74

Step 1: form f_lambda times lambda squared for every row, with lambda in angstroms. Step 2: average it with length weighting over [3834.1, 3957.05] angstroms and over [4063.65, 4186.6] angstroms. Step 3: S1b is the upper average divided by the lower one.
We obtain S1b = 1.83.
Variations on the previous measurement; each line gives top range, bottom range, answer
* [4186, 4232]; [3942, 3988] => 1.66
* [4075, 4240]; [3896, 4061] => 1.34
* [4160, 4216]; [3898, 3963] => 1.76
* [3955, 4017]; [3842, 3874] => 1.48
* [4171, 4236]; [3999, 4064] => 1.06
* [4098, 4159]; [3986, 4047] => 1.02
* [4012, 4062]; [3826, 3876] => 2.06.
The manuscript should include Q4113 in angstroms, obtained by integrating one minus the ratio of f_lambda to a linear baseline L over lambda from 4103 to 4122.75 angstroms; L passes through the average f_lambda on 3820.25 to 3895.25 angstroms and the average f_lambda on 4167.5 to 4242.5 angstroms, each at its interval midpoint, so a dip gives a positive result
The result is -3.2 angstroms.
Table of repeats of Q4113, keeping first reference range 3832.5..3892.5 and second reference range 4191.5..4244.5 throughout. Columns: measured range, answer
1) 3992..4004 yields -3.9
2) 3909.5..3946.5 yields 3.7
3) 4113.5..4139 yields -3.6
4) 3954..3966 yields 0.9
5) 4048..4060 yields -2.7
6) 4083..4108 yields -4.8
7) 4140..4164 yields -0.7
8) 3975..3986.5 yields -2.0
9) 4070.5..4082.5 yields -2.3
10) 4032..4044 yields -3.5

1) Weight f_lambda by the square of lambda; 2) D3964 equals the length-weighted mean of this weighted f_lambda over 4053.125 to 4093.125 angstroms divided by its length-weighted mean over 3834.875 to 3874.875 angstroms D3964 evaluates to 2.0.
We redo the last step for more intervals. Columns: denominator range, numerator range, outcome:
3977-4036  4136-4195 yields 1.06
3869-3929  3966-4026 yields 1.47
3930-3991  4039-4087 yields 1.62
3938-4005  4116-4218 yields 1.46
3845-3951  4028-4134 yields 1.80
